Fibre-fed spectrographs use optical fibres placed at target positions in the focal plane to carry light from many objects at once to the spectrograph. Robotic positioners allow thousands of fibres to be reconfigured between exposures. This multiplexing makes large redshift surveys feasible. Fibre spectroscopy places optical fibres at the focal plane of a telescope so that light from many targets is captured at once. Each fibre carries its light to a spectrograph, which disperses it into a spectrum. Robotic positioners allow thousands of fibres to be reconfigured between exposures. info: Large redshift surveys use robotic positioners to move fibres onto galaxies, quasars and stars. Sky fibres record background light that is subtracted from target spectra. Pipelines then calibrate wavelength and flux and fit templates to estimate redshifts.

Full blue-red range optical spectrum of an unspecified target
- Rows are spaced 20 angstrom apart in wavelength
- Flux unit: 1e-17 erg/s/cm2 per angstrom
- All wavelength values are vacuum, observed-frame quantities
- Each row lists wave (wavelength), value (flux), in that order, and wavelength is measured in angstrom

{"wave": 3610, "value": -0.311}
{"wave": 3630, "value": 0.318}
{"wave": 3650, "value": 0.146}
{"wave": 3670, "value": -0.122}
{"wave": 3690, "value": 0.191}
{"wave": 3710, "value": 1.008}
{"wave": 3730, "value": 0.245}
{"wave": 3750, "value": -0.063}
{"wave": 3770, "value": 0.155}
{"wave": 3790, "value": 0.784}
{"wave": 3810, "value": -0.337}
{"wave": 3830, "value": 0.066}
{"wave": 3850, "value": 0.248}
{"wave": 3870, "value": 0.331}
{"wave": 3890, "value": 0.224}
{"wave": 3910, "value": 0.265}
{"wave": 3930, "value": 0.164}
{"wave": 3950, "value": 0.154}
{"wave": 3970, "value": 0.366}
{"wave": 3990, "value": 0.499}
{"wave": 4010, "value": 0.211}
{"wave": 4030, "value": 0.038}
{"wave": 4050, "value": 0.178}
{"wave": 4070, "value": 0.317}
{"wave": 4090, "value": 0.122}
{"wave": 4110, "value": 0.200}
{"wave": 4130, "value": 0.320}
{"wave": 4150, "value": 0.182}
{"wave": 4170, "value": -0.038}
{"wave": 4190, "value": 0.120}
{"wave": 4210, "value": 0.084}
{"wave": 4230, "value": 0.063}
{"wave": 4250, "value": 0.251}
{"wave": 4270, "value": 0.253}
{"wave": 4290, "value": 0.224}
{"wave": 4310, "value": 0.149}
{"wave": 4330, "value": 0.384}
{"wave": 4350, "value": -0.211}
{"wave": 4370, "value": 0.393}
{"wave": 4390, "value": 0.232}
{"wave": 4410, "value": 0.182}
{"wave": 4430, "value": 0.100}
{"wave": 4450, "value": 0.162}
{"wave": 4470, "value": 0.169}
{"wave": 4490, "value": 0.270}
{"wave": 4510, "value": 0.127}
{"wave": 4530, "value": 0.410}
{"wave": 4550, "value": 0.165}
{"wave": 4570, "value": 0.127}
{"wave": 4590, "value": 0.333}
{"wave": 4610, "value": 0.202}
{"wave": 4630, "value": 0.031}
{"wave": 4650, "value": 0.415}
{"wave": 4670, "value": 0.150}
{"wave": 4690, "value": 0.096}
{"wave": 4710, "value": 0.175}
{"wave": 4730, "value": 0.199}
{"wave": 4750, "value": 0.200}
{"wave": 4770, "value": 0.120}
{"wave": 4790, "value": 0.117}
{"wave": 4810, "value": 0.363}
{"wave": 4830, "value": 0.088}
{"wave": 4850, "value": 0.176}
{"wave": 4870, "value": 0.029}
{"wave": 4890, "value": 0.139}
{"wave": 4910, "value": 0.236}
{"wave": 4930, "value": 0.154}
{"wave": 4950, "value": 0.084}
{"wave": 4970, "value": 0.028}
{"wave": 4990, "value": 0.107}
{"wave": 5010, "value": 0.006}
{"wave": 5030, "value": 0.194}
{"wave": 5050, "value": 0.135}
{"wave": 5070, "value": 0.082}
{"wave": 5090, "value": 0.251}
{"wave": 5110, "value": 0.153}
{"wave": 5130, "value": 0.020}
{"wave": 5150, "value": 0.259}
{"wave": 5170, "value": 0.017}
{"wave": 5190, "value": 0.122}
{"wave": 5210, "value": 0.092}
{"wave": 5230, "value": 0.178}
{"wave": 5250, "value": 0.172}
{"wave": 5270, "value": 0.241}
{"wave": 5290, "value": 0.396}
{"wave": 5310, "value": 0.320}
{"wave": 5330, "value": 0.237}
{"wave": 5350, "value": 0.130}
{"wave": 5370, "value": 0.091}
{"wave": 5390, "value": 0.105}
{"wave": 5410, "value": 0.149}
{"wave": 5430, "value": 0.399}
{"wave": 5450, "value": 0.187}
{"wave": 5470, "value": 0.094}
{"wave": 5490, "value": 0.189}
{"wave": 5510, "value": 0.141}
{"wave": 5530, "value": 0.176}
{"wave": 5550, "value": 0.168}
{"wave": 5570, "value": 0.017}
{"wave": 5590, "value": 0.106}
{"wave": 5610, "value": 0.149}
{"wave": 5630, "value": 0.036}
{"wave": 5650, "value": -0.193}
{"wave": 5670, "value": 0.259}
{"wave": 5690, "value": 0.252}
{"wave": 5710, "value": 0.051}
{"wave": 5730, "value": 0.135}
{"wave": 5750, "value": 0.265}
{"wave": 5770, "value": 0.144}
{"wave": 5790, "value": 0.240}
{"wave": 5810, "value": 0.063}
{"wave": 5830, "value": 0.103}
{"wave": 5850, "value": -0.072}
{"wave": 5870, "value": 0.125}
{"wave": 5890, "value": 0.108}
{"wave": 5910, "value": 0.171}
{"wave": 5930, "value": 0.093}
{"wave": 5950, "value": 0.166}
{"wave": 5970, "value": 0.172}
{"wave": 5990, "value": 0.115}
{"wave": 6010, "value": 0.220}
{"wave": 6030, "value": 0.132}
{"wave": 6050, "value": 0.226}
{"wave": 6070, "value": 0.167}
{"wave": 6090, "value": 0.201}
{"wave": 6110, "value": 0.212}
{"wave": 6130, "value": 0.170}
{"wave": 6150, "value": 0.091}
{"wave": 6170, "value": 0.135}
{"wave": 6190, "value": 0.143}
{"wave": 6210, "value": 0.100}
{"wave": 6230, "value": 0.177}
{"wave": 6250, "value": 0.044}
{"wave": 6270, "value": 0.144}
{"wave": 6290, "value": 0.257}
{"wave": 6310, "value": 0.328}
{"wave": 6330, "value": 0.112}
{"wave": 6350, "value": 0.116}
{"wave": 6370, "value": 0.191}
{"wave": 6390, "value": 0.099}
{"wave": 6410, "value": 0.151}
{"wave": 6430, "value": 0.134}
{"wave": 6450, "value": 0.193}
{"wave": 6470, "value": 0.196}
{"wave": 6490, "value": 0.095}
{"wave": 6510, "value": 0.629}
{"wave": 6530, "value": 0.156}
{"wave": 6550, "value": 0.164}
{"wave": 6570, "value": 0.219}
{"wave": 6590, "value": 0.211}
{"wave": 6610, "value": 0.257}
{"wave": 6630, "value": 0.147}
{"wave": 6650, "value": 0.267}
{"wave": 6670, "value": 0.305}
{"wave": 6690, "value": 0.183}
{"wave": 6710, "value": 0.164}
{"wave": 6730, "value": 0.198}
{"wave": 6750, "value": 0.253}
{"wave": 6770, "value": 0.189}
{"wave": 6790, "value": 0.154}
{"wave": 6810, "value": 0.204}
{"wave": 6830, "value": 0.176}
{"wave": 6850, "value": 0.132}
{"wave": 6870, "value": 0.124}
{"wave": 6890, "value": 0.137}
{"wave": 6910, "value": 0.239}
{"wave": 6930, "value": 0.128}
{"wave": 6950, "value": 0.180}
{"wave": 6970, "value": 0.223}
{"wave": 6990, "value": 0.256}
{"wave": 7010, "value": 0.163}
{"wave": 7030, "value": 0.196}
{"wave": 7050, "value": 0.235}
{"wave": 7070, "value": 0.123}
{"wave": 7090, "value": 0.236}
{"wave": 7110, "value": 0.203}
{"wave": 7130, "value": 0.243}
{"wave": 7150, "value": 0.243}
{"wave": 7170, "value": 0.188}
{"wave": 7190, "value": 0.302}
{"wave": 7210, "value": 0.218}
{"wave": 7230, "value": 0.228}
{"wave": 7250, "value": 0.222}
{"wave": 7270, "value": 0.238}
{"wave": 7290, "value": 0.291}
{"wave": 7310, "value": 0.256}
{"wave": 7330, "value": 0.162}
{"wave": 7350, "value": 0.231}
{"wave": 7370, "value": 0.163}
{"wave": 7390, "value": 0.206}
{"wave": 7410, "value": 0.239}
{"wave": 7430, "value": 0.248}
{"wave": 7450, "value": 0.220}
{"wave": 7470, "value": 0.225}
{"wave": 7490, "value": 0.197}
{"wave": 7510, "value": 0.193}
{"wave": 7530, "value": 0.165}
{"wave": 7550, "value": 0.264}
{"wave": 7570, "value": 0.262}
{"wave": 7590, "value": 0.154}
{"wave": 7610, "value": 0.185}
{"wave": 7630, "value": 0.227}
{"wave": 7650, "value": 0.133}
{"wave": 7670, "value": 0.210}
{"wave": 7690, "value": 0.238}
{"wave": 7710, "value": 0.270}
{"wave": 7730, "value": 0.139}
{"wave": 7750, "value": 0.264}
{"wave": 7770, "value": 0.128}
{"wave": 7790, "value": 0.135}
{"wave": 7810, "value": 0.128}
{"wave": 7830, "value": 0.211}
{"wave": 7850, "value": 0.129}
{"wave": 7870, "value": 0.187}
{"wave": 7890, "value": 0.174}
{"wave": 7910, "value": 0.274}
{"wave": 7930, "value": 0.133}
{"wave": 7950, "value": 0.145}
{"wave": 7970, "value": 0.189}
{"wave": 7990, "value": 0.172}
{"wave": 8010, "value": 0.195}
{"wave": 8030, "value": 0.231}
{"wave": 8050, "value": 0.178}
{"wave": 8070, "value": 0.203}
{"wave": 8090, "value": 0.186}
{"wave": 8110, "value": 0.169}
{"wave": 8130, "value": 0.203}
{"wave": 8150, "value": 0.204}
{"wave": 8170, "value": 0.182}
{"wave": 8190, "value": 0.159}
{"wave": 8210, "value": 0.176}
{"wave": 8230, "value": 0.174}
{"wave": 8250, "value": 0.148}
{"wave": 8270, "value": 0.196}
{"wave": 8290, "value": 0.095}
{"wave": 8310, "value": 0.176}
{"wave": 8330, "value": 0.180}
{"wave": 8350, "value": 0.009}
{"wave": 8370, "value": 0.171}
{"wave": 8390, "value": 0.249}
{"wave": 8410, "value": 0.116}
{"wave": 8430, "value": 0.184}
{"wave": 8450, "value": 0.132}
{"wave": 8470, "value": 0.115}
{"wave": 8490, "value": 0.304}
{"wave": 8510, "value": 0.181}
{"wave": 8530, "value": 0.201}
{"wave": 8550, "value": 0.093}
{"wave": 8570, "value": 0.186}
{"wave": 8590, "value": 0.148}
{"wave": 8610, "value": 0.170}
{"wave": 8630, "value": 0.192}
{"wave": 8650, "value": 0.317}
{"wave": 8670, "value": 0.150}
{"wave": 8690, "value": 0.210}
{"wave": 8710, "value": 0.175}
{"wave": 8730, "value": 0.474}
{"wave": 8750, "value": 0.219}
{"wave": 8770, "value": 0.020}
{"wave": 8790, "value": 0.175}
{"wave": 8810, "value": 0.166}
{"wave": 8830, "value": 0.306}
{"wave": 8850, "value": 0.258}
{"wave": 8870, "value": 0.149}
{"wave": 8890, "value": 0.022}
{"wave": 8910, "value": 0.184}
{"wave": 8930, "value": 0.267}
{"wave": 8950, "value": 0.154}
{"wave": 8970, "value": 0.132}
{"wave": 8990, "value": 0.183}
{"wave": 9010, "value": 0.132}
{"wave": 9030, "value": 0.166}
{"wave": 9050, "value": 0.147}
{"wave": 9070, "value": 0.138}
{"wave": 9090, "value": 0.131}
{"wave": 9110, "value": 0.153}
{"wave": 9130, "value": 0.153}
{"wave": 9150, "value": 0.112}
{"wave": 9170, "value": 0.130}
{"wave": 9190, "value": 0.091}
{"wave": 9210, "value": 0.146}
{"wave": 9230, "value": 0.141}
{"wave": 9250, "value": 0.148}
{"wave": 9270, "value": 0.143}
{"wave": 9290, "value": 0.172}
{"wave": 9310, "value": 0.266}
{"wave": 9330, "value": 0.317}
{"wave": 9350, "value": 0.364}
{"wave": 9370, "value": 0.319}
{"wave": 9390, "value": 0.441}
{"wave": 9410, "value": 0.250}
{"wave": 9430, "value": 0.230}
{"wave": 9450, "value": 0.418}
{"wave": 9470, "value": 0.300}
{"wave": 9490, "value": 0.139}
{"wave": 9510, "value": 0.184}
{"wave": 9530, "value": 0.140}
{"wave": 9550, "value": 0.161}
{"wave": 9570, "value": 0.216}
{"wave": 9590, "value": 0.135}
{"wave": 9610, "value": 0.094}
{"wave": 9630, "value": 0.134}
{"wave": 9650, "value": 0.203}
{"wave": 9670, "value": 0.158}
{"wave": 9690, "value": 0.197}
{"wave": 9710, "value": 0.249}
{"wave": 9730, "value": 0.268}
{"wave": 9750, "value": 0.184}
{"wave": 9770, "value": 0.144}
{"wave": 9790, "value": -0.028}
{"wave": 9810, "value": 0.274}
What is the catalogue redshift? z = 0.744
